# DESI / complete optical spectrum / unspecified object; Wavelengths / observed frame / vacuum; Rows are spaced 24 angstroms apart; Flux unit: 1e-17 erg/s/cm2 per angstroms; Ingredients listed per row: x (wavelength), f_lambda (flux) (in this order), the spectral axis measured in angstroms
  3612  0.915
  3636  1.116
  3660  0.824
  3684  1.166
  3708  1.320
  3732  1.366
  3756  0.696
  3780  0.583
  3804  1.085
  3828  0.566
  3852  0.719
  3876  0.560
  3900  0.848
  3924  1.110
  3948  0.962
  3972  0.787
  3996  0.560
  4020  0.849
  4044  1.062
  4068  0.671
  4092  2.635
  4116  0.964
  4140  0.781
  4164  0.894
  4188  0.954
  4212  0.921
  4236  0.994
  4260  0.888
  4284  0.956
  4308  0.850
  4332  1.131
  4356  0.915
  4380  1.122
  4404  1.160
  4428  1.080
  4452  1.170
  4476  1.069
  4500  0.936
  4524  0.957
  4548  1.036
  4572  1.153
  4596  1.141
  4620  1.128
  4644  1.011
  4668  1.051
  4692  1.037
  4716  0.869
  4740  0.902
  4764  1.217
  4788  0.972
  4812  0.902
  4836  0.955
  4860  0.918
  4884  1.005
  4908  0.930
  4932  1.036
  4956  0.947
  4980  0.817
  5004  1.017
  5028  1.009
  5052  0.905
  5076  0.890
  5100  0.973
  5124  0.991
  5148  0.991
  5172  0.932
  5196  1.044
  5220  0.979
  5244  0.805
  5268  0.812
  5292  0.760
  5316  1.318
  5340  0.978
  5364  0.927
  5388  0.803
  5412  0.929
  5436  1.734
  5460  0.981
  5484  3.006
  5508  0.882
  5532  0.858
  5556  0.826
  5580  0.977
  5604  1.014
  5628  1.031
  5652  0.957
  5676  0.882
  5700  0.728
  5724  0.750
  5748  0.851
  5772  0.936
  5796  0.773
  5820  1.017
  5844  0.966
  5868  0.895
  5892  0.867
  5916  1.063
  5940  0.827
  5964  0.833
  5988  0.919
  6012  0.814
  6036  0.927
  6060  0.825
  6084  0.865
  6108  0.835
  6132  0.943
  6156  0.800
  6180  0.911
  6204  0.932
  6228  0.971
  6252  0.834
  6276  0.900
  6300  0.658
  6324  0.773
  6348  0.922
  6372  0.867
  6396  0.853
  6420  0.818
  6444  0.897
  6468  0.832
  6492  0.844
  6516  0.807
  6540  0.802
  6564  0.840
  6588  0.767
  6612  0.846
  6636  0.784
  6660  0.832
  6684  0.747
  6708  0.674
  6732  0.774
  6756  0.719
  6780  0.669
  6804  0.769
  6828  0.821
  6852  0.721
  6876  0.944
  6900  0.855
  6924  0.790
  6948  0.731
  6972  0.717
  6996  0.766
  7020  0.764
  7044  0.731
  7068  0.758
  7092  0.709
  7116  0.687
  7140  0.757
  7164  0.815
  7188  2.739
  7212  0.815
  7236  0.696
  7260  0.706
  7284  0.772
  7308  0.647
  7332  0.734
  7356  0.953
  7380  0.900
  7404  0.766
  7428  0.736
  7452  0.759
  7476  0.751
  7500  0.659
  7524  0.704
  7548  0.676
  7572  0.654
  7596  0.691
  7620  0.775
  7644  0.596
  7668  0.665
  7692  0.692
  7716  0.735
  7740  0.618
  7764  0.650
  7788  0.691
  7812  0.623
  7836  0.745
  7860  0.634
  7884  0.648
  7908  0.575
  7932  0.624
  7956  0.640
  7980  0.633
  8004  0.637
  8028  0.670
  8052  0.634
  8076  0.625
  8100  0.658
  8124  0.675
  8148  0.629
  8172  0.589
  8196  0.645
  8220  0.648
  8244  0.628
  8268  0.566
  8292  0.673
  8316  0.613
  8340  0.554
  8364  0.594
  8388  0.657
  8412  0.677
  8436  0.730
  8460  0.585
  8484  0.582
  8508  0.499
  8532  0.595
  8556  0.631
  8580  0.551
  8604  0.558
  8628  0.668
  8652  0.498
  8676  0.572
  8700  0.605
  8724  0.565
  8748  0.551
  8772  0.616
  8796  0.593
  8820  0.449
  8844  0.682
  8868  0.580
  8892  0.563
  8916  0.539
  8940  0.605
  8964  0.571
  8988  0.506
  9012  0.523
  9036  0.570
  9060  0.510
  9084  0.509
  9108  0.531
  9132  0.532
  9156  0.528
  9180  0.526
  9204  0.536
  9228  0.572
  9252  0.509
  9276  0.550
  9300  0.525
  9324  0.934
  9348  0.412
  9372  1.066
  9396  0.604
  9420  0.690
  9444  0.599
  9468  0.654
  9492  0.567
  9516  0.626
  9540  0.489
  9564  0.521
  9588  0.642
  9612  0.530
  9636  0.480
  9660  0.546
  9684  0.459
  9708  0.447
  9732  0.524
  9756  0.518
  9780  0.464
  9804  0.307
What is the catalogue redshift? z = 0.095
